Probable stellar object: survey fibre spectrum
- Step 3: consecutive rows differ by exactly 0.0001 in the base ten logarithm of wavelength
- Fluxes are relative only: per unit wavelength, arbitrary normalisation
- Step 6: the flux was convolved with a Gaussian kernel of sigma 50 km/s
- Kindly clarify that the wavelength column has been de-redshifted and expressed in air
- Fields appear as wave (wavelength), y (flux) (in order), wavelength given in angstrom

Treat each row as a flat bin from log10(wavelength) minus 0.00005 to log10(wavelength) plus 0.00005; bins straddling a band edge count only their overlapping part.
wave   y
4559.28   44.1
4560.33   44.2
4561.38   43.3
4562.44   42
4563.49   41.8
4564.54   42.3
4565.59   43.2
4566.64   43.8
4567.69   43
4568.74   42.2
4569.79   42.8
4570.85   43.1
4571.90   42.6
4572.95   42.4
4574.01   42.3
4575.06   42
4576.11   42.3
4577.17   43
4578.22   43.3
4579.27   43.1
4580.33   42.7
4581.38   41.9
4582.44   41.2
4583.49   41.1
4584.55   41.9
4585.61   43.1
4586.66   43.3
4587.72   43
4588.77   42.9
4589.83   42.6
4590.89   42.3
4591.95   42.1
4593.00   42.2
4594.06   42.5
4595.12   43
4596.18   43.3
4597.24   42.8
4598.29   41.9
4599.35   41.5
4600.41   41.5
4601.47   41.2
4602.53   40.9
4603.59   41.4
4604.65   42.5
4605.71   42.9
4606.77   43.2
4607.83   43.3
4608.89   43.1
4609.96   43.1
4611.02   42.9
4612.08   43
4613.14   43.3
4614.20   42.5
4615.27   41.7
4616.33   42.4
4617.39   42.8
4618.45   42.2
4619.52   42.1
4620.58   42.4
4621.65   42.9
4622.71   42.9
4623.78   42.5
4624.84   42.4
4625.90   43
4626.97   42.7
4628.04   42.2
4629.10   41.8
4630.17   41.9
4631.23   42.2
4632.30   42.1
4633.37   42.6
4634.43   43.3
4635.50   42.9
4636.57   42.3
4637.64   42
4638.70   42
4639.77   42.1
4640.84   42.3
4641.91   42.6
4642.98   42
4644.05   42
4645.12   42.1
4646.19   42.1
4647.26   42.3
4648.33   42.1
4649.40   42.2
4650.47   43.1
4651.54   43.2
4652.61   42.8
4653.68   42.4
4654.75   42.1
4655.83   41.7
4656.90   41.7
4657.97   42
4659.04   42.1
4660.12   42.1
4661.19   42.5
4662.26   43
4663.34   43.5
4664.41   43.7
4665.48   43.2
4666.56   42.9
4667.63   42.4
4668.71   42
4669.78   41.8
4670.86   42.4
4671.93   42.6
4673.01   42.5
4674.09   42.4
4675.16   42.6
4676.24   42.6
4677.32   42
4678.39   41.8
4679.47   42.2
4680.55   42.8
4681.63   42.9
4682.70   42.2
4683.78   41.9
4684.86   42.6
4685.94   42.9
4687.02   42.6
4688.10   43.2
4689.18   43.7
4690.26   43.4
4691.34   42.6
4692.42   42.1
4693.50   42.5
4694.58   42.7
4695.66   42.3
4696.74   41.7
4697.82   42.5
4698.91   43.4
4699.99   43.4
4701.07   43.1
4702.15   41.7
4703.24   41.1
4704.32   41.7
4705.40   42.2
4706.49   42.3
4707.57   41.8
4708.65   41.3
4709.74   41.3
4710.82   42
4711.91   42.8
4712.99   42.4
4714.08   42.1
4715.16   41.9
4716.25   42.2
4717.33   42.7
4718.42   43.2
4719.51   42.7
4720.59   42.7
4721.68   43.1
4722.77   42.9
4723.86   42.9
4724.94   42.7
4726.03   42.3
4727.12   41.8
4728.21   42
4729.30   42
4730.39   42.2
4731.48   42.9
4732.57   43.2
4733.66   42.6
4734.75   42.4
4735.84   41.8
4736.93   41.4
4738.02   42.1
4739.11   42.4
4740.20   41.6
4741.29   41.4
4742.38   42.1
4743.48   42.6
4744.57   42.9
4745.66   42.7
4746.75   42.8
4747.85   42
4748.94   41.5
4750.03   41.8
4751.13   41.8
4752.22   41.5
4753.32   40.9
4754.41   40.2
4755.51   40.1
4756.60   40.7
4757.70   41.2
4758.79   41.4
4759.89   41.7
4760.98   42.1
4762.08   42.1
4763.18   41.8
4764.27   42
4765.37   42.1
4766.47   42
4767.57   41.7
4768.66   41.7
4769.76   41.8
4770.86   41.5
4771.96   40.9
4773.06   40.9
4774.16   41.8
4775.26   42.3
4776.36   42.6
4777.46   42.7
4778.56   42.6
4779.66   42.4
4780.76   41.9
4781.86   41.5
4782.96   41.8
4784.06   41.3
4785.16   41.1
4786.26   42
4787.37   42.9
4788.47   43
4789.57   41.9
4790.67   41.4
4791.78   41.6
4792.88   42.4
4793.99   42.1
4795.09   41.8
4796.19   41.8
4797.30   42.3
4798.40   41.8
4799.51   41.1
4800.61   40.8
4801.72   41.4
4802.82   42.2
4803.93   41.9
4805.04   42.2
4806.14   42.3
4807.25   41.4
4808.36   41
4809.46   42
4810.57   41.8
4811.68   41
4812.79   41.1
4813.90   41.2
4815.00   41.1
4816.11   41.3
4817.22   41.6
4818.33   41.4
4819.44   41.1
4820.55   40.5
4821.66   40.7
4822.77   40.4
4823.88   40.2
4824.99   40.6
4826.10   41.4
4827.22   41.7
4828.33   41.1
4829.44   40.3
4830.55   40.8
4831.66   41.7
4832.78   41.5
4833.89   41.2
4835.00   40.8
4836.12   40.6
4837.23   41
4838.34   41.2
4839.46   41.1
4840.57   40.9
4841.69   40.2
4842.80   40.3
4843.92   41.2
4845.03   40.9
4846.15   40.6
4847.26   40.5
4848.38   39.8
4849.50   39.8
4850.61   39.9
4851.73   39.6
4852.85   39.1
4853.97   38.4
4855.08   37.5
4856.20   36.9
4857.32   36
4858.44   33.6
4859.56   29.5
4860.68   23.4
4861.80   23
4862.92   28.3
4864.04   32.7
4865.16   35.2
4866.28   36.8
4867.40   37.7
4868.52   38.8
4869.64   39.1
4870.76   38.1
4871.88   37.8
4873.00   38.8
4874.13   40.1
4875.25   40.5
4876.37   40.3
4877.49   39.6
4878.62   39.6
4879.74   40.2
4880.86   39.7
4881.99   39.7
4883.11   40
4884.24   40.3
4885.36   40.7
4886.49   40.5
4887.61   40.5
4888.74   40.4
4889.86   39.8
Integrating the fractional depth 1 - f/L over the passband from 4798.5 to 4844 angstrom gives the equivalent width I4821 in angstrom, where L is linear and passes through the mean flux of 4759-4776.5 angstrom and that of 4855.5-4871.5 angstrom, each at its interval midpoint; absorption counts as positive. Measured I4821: -4.9 angstrom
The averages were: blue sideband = 41.8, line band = 41.2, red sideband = 33.6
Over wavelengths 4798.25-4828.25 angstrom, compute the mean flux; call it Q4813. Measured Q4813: 41.3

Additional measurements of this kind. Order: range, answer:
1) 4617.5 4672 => 42.4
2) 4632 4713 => 42.4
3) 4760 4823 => 41.7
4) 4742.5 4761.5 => 41.7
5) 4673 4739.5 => 42.4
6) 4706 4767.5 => 42.1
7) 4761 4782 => 41.9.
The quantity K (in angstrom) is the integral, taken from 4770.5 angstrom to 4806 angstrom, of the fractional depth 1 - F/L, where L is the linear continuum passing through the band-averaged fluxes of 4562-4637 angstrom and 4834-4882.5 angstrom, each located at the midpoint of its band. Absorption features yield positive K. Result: -2.5 angstrom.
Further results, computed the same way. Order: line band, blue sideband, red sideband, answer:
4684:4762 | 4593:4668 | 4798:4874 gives -2.3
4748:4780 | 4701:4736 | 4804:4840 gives 0.1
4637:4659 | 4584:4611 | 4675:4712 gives 0.1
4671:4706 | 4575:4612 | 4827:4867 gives -1.5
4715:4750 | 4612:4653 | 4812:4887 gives -1.3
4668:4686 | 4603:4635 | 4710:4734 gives 0.1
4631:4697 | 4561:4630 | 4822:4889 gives -1.6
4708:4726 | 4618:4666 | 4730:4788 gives -0.1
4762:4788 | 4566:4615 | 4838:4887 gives -1.7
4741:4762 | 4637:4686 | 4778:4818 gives 0.2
